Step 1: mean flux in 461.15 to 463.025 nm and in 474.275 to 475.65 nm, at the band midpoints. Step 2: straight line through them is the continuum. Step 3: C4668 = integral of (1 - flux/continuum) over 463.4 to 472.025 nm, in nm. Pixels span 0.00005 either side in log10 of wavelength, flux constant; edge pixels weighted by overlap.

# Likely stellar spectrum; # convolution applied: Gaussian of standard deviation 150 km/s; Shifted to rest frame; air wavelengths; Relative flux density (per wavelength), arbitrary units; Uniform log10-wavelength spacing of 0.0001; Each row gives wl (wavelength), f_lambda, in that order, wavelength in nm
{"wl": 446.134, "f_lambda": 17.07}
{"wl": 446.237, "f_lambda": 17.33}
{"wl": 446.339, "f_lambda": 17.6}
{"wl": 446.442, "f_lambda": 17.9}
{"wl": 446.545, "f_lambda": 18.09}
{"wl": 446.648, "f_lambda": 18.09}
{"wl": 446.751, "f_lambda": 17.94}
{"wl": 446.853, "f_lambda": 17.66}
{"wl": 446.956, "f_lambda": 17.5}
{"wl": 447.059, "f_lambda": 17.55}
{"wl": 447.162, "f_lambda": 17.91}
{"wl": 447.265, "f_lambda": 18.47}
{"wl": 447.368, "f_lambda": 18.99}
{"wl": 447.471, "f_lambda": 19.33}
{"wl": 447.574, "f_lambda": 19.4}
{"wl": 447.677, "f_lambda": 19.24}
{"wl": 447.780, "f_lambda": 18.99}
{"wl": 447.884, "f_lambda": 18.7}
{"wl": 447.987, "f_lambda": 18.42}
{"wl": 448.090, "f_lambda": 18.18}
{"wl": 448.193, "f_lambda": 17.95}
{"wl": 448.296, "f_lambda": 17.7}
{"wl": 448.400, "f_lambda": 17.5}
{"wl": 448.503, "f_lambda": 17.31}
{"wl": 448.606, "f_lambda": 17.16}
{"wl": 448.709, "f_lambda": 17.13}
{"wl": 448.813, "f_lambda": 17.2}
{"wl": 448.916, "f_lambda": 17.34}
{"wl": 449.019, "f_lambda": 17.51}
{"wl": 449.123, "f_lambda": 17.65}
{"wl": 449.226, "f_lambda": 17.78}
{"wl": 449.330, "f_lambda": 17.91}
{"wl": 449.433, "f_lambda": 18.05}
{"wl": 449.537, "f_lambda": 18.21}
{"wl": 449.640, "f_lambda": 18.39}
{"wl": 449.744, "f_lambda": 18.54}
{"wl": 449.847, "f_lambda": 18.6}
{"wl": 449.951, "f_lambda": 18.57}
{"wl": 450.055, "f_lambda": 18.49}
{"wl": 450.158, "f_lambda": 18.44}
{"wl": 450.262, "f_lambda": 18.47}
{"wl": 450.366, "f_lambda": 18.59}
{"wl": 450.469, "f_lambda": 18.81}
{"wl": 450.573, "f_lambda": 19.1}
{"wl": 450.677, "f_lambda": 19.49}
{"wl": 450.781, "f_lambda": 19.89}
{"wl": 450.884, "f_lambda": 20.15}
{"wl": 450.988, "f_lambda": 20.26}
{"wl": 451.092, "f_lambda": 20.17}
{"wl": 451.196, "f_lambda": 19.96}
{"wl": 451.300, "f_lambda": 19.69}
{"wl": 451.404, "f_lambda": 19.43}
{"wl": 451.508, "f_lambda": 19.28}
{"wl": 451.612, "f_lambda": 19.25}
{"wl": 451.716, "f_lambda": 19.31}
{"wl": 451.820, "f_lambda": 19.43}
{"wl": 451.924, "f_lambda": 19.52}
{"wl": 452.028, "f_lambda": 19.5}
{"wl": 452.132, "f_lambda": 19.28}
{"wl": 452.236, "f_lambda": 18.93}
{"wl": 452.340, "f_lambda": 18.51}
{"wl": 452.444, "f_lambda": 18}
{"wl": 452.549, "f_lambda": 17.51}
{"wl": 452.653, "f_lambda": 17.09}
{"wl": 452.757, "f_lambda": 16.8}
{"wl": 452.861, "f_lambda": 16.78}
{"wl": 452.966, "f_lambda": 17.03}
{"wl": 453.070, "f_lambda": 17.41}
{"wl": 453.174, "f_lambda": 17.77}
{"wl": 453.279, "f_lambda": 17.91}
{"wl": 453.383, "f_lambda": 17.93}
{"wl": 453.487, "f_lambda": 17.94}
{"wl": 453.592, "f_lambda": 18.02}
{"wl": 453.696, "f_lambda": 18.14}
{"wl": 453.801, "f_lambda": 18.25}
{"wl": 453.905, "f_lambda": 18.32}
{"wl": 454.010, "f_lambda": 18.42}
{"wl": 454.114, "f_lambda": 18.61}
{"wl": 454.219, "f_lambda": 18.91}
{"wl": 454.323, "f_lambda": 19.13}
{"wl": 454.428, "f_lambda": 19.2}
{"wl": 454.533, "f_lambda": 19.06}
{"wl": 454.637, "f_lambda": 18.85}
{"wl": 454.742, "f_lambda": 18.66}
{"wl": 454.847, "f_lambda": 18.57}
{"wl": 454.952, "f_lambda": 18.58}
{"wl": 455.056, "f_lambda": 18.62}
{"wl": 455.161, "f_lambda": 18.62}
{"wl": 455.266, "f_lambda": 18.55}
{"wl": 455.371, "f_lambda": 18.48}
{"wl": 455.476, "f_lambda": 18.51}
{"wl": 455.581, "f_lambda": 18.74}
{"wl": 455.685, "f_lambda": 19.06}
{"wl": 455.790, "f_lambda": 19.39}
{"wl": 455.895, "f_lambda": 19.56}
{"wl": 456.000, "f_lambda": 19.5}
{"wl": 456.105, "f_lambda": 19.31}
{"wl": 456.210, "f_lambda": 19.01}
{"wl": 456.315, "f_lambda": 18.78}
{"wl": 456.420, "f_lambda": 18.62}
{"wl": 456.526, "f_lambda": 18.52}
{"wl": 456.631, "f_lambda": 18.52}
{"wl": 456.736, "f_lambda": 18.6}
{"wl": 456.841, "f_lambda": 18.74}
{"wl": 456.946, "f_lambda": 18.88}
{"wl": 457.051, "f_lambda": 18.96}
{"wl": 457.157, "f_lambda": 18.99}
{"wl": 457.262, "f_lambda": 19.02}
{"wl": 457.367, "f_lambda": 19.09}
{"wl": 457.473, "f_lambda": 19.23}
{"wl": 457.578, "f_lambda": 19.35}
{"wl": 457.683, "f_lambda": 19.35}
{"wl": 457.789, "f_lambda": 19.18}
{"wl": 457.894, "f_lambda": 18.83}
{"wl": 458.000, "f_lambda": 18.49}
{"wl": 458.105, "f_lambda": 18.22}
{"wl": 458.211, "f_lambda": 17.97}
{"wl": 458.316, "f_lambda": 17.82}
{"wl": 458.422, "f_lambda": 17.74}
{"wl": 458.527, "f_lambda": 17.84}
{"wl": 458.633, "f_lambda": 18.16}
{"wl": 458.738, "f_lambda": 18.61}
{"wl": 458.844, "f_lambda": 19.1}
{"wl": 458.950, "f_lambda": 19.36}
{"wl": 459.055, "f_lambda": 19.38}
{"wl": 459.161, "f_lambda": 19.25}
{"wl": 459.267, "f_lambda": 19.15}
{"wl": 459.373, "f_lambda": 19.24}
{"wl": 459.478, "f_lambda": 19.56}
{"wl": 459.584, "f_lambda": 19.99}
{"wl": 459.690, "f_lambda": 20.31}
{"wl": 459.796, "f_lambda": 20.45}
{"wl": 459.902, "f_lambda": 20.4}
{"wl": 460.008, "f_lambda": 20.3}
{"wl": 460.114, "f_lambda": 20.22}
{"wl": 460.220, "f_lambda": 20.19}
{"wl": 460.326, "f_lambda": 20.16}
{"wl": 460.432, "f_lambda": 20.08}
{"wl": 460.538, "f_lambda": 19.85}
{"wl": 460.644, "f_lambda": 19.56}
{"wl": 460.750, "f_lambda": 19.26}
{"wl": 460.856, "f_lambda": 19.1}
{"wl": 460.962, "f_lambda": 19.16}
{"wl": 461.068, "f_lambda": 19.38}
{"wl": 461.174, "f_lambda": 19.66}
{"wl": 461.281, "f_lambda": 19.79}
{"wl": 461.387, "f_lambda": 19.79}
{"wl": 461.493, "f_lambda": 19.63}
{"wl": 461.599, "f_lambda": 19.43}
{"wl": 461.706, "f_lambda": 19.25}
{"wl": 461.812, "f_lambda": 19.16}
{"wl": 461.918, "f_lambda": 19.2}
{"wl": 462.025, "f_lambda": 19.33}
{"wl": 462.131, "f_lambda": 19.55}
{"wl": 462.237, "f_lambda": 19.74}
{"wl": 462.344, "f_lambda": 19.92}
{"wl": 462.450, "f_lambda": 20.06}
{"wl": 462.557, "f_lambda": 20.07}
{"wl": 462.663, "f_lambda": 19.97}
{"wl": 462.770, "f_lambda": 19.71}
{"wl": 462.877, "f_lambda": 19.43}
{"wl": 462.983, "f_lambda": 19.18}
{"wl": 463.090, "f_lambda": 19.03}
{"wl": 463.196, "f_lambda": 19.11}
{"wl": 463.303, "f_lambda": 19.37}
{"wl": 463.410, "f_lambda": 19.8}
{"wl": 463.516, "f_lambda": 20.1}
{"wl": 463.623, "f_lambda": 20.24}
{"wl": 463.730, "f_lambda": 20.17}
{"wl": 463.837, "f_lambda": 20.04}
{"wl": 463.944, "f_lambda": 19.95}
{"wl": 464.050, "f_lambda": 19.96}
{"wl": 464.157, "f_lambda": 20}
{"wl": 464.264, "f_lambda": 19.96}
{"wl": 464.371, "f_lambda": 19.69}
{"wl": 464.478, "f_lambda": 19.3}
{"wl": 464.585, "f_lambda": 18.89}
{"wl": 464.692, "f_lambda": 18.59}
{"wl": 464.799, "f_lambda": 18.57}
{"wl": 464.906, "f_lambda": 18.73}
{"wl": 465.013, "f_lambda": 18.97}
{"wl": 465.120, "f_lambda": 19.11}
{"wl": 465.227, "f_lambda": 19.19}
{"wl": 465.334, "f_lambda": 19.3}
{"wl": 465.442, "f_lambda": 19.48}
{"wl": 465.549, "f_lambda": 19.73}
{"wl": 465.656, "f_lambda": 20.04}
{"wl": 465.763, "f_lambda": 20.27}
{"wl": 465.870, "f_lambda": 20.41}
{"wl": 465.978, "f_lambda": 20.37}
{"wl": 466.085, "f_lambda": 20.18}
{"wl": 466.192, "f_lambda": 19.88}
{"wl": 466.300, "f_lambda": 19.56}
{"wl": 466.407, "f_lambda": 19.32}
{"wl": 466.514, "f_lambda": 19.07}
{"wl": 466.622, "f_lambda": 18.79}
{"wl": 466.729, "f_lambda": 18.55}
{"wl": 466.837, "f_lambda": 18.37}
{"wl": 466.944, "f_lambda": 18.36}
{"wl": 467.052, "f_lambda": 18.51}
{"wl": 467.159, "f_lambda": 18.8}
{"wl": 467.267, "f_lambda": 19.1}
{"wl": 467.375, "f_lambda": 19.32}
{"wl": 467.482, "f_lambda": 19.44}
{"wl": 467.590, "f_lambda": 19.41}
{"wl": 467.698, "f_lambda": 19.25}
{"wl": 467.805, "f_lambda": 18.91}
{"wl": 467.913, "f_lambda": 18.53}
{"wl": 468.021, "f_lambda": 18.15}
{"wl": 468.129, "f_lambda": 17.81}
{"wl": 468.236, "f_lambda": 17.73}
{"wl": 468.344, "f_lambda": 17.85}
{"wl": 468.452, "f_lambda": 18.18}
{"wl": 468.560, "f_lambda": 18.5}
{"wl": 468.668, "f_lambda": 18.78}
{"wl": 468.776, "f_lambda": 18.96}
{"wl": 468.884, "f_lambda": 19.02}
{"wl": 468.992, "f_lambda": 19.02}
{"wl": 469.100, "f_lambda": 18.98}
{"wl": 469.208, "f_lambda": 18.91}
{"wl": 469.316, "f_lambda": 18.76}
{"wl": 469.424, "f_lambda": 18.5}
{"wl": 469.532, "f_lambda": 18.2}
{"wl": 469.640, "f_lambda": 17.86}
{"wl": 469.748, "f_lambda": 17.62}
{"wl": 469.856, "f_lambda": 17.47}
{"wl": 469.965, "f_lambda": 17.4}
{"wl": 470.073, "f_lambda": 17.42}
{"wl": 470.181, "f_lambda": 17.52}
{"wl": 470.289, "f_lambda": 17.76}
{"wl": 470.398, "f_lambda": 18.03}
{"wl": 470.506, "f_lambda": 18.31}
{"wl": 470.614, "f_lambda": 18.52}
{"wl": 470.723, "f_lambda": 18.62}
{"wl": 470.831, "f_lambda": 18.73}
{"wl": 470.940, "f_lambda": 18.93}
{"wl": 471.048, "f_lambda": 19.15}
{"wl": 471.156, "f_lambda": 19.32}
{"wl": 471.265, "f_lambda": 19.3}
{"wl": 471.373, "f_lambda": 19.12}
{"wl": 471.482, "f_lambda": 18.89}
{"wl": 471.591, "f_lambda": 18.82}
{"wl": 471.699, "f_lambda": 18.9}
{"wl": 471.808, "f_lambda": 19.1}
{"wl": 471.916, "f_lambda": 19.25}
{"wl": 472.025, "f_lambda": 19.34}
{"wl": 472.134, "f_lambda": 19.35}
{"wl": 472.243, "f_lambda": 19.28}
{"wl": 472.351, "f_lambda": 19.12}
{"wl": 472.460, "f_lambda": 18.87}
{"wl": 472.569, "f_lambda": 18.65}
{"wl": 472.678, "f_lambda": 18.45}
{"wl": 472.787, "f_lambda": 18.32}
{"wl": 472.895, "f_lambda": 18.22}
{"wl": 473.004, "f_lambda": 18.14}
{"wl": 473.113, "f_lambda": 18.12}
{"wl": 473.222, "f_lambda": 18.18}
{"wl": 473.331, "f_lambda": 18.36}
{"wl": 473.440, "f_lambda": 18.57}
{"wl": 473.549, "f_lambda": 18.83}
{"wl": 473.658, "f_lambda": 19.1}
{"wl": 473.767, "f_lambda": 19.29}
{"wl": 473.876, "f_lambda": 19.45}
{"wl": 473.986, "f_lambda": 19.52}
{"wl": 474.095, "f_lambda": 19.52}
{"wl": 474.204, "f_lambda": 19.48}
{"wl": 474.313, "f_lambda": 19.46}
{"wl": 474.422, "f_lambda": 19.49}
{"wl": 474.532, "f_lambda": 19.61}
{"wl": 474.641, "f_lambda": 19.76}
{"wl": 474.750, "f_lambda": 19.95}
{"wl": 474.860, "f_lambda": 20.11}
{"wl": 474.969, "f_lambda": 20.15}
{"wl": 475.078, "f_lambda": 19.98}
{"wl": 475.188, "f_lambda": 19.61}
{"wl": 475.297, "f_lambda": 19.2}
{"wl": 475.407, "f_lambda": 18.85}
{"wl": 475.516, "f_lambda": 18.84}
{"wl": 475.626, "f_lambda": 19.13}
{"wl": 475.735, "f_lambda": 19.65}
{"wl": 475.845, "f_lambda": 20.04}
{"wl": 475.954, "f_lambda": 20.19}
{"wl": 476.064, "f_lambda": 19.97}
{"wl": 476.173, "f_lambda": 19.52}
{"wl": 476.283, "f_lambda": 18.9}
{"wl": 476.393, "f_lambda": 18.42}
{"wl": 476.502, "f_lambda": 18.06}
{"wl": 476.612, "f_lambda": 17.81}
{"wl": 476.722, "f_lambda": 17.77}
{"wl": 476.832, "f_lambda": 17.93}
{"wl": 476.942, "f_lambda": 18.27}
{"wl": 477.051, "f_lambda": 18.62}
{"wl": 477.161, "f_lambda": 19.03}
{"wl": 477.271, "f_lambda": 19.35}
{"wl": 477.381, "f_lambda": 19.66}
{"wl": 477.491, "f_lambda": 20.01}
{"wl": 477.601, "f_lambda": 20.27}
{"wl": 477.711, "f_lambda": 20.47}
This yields 0.271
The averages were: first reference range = 19.6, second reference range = 19.6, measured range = 19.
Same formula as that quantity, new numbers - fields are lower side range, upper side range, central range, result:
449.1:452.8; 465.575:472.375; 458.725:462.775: -0.18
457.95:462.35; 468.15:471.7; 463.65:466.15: -0.09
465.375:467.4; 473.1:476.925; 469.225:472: 0.11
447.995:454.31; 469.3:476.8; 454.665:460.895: -0.18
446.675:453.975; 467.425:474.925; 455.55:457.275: -0.04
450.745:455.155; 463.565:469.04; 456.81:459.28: 0.01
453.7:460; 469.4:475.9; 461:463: -0.07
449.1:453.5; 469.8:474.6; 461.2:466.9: -0.25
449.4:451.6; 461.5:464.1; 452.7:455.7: 0.15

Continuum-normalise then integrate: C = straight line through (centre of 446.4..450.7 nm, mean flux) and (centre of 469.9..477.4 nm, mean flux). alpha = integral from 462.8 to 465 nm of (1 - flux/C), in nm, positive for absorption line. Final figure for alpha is -0.101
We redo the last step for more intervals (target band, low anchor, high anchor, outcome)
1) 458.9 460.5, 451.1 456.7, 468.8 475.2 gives -0.10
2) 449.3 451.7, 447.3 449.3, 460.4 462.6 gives -0.09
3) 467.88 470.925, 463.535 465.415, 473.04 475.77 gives 0.17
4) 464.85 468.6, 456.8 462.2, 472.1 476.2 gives 0.04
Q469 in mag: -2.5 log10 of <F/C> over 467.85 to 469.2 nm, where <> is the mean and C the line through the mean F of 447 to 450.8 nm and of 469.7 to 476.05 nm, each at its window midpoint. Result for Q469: 0.02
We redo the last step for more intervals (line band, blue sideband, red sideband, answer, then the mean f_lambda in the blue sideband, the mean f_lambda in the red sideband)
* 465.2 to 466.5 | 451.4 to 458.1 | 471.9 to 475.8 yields -0.049 mag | 18.6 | 19.1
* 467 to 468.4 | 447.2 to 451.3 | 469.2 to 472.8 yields -0.006 mag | 18.5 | 18.6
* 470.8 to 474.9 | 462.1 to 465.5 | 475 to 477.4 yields 0.007 mag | 19.5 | 19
